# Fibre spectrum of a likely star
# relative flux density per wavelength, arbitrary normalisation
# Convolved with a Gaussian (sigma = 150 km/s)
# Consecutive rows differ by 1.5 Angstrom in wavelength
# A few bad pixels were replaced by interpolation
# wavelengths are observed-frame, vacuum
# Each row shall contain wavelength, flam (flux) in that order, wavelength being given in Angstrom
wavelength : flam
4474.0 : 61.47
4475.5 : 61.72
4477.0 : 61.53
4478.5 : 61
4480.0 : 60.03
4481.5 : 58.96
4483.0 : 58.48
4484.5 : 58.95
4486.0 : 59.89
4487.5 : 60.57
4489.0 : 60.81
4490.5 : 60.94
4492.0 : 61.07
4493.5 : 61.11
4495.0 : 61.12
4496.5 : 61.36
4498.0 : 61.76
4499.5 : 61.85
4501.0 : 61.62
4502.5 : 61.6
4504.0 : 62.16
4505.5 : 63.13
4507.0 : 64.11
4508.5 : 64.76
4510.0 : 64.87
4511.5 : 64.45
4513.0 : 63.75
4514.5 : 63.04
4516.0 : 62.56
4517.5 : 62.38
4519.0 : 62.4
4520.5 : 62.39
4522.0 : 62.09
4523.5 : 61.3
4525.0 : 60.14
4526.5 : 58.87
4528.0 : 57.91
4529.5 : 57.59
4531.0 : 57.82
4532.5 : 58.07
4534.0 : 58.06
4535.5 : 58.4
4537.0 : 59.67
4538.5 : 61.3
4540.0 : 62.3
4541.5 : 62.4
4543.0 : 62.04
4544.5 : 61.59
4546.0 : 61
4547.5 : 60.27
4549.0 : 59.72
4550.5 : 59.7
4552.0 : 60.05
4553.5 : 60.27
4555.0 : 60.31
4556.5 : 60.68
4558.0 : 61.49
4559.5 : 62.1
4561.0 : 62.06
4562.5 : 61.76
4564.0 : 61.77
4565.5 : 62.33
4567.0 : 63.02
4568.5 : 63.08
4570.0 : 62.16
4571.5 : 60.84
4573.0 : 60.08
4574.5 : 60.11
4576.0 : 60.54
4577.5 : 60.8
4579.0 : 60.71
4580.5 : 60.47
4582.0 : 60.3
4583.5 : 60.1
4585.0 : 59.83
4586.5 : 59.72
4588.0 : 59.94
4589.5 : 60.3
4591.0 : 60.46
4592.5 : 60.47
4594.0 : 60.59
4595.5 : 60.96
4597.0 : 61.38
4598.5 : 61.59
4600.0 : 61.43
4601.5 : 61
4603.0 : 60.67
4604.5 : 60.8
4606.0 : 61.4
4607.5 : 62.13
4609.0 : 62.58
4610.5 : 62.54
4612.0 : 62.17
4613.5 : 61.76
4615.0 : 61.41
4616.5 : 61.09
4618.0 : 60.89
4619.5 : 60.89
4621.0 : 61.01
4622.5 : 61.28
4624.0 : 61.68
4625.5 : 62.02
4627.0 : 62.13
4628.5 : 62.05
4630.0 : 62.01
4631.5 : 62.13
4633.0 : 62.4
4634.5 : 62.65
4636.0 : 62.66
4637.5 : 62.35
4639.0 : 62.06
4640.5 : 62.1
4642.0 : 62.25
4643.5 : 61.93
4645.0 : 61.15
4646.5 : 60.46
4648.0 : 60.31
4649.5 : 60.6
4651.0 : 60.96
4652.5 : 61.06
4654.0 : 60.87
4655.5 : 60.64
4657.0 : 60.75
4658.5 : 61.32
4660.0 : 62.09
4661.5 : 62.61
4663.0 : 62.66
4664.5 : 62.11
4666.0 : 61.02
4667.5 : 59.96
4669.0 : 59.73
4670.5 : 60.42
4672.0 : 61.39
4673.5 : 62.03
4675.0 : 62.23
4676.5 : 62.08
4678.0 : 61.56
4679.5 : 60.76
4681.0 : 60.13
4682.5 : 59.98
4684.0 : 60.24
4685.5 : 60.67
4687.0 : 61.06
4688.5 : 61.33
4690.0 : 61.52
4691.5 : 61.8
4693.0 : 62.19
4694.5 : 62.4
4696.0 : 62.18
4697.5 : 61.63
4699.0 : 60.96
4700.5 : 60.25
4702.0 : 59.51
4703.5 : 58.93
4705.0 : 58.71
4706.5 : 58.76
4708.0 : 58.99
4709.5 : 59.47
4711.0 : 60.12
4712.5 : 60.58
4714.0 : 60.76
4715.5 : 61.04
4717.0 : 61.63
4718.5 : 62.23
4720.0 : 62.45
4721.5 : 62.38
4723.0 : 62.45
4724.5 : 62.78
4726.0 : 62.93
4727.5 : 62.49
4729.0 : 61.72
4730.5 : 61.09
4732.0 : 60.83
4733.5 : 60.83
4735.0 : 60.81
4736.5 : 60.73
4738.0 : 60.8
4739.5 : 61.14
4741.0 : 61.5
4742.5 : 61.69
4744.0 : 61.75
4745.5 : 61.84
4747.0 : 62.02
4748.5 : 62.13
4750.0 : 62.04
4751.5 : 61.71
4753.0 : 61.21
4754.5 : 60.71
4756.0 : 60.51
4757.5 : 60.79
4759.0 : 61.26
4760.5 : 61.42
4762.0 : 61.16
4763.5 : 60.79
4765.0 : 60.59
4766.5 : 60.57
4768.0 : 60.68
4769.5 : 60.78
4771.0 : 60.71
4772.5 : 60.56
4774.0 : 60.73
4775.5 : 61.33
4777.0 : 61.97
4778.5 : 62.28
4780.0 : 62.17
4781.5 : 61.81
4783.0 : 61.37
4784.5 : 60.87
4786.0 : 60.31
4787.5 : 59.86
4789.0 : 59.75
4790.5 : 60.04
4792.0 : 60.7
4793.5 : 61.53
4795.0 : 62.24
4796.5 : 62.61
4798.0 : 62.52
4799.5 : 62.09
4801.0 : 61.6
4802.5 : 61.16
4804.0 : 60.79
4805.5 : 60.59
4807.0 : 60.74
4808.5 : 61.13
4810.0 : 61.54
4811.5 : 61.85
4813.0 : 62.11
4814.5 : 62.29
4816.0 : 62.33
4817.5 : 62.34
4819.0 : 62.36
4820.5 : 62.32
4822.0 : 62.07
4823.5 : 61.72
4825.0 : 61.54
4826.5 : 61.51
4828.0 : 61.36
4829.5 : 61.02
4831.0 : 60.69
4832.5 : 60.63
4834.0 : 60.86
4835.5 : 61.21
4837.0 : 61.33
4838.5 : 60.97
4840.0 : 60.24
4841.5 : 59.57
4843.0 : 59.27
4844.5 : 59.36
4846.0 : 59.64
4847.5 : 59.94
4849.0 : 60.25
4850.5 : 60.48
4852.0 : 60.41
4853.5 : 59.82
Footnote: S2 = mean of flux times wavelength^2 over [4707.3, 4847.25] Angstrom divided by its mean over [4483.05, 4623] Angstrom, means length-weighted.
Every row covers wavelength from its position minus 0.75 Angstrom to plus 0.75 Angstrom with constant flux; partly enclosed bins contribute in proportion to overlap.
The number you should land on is 1.1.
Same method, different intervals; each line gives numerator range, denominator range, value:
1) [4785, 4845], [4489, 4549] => 1.13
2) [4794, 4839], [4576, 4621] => 1.11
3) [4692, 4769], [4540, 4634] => 1.06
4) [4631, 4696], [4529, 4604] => 1.06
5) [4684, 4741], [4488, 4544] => 1.08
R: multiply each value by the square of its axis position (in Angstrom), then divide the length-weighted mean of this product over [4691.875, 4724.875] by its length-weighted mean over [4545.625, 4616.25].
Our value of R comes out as 1.1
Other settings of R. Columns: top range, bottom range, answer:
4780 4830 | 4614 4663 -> 1.07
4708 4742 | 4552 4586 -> 1.07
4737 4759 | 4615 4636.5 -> 1.05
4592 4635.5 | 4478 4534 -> 1.06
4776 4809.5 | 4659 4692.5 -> 1.05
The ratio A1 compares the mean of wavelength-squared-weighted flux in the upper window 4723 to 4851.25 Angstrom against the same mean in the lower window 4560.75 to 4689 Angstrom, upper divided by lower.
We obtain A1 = 1.07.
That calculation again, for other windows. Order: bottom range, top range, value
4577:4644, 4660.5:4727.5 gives 1.03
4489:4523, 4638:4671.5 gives 1.05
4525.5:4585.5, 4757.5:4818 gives 1.12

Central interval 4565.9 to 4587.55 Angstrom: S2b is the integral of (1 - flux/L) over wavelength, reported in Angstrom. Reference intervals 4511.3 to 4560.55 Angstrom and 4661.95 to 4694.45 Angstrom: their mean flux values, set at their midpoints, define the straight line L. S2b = 0.0 Angstrom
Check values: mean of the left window 60.8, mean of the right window 61.2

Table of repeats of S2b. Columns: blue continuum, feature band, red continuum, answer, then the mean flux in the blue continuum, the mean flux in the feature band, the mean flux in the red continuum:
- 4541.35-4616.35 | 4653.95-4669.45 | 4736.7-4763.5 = 0.0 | 61.1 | 61.3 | 61.4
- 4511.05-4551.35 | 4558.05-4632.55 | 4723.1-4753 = -0.3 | 60.8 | 61.3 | 61.6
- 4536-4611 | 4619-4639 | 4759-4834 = -0.3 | 61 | 62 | 61.3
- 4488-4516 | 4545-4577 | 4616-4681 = 0.5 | 62.4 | 61.1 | 61.5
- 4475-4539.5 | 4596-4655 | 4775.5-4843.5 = -0.4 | 61.1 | 61.6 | 61.3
